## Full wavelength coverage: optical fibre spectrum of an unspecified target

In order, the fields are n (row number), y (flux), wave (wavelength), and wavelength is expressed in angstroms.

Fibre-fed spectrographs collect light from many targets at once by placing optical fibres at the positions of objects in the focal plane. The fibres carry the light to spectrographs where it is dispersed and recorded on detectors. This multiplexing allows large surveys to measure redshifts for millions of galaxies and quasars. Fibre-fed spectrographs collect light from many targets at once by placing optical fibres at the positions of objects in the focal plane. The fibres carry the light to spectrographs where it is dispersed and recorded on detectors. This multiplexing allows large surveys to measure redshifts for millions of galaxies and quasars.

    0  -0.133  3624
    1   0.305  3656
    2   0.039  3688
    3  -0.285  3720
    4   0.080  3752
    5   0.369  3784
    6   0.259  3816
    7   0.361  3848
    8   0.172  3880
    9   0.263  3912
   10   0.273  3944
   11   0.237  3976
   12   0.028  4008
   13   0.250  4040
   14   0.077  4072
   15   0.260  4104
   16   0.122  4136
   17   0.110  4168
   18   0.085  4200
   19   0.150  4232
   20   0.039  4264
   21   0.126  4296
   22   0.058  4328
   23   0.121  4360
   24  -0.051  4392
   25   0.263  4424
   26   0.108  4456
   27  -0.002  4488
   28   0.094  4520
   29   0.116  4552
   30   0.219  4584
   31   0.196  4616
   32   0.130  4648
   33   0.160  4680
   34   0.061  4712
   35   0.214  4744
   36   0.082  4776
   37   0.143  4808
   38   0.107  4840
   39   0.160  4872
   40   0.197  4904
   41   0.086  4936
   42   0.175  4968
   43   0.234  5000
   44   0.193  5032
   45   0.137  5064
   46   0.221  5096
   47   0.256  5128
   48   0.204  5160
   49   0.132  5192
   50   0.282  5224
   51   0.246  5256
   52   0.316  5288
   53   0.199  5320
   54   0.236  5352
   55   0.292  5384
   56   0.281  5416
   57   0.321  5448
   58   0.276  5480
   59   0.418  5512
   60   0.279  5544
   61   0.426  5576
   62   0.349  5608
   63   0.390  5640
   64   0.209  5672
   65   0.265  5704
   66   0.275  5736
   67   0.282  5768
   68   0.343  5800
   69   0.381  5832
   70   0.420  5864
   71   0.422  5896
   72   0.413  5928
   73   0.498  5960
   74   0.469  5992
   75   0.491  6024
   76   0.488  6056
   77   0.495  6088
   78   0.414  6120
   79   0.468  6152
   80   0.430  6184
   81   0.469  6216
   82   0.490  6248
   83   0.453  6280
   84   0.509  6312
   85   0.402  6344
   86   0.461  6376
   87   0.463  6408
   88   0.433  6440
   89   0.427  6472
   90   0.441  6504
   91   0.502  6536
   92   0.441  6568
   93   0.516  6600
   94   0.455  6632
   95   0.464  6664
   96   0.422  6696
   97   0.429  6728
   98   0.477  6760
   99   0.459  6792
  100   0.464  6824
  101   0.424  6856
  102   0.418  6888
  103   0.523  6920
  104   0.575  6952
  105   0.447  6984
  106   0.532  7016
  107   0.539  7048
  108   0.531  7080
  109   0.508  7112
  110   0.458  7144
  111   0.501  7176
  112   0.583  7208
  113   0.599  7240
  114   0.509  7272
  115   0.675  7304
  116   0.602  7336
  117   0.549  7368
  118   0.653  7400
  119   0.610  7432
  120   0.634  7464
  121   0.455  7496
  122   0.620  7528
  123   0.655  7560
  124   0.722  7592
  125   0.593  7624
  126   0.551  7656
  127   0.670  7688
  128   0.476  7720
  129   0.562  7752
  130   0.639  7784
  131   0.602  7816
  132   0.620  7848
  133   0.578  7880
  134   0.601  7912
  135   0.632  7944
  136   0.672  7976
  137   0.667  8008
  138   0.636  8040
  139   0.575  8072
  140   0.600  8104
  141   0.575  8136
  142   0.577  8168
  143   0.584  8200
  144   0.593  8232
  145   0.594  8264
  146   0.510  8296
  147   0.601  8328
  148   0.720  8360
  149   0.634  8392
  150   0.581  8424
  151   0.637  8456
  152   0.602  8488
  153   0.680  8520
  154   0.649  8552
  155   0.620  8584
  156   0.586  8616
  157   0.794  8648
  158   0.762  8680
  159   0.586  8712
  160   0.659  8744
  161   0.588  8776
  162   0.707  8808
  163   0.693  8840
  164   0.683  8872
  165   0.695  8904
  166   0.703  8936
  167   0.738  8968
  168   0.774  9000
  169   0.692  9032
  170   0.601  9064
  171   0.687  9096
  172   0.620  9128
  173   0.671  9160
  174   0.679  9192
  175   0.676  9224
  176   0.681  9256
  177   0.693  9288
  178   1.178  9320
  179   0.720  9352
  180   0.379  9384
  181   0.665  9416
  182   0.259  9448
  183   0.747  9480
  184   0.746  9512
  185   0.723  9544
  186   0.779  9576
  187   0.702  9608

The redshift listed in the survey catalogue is 0.319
